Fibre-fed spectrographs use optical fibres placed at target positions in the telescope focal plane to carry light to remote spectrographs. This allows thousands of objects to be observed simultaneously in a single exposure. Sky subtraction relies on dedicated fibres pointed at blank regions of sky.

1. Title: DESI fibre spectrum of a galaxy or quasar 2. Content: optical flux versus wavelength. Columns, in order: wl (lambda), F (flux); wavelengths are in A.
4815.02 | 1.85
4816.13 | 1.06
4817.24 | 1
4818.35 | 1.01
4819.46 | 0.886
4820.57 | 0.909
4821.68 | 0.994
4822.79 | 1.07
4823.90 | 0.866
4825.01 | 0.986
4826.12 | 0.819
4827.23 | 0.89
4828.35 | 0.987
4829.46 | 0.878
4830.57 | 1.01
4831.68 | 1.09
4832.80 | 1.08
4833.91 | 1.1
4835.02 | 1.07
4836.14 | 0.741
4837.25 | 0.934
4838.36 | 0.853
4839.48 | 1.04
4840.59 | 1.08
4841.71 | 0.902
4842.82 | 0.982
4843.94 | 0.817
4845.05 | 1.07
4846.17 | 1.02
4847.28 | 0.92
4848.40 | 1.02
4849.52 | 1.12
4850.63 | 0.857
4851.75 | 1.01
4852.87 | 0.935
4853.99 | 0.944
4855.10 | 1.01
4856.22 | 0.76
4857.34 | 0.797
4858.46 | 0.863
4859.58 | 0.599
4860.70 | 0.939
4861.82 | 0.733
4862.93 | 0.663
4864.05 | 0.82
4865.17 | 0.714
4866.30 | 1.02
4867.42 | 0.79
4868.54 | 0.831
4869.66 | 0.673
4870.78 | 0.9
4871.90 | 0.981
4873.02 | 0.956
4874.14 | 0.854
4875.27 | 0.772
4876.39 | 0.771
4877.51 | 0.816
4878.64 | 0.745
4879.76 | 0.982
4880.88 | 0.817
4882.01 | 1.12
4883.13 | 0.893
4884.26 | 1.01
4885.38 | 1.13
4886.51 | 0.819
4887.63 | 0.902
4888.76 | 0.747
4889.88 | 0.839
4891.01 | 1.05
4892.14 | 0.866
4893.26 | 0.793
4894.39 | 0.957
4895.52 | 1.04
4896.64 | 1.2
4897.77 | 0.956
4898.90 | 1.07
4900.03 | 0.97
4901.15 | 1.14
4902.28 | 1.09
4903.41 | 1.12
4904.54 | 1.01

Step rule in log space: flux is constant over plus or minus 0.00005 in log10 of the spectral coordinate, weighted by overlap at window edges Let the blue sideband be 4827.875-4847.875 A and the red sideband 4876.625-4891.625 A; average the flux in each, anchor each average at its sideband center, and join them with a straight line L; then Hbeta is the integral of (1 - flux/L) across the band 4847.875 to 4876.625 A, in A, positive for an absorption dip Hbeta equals 2.50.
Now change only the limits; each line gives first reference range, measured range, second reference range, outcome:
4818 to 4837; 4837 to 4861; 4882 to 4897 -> 0.7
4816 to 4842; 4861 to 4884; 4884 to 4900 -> 2.7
